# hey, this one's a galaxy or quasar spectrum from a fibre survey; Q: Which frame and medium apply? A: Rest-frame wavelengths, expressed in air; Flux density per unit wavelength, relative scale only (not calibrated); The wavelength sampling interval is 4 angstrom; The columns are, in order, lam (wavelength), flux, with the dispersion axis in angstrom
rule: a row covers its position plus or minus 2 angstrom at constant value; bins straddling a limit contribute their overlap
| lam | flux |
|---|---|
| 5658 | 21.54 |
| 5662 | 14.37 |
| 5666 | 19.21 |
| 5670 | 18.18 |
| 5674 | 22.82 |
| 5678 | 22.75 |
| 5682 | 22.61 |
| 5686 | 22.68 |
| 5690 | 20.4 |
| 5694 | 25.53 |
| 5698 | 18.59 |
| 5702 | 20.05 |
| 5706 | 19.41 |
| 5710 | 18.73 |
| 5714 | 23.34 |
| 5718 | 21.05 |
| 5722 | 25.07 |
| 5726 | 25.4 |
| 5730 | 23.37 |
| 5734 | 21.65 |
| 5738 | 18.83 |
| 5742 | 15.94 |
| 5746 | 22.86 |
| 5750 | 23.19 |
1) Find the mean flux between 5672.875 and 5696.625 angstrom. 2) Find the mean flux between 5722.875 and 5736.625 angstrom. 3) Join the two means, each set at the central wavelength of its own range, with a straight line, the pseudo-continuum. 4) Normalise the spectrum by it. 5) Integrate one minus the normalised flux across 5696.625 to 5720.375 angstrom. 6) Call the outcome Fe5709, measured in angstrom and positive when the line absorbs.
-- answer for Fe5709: 2.8 angstrom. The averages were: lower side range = 22.7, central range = 20.3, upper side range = 23.4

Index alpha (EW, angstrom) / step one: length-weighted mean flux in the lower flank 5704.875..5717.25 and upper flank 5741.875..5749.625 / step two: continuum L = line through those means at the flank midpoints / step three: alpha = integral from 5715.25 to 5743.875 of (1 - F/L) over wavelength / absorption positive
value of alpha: -1.2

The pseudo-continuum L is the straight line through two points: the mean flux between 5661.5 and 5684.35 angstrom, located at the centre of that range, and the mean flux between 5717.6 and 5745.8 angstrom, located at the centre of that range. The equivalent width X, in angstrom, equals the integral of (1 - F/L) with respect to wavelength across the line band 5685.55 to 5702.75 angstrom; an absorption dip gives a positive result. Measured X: -0.47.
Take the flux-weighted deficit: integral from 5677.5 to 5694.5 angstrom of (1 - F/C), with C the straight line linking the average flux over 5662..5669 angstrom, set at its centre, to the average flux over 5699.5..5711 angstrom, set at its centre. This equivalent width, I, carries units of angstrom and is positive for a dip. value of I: -3.6 angstrom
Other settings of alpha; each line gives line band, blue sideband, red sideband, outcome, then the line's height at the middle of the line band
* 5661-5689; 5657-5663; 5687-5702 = -1.6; 19.4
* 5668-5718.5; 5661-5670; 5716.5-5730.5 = -2.3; 20.5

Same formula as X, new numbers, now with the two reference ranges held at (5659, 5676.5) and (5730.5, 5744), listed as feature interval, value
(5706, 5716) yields -0.80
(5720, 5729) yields -2.71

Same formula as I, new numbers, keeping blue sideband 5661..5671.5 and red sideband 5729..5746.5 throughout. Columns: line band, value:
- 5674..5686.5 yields -3.3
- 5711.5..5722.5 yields -1.9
